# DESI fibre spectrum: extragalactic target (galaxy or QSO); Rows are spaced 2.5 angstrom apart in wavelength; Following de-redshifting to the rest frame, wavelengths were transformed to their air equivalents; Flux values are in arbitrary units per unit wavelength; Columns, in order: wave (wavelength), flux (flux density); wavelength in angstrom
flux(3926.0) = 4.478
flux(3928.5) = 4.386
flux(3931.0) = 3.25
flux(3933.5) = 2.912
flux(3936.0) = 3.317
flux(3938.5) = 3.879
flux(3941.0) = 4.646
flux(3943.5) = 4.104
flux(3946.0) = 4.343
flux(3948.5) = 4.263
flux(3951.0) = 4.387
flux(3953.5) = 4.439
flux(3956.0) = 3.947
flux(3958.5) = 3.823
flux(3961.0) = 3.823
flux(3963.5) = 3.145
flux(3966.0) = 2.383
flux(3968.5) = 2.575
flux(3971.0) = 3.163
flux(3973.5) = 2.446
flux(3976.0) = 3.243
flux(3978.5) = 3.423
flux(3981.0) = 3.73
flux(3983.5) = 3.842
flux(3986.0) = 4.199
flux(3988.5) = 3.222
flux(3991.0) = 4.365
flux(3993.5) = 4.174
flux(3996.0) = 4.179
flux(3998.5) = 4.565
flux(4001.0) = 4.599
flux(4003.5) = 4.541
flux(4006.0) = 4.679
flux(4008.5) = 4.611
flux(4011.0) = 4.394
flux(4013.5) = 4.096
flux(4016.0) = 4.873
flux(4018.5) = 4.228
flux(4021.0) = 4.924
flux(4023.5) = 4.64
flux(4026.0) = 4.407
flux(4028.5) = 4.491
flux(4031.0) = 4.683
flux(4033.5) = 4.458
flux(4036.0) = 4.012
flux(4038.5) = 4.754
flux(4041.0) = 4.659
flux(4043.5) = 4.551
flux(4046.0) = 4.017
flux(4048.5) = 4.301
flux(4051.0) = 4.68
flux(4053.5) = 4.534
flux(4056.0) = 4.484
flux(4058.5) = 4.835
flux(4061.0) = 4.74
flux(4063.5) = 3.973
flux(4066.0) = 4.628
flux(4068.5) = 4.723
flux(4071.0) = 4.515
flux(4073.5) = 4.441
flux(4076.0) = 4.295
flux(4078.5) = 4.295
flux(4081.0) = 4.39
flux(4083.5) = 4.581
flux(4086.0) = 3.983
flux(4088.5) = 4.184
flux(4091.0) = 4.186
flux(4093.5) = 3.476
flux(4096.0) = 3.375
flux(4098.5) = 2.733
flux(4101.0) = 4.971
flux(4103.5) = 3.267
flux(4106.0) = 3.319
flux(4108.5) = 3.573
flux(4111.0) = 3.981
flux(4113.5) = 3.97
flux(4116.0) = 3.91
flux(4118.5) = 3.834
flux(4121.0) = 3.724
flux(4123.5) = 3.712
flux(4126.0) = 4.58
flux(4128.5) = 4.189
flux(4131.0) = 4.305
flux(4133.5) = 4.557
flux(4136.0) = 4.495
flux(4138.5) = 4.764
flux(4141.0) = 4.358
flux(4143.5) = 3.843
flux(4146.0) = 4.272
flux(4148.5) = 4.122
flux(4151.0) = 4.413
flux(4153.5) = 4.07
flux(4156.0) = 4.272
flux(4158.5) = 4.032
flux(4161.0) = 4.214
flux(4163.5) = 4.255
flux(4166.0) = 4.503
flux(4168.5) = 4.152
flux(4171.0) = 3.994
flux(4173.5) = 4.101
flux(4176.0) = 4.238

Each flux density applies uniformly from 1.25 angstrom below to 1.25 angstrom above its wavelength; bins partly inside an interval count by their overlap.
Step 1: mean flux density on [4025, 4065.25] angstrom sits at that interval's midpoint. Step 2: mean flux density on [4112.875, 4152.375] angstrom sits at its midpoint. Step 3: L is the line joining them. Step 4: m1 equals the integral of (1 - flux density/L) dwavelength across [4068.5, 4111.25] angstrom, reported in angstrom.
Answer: 3.3 angstrom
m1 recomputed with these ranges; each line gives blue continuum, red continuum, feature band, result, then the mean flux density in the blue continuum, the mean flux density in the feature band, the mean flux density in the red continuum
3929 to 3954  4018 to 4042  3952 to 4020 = 5.9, 3.95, 3.88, 4.53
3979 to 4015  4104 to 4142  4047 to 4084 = -3.2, 4.22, 4.49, 4.07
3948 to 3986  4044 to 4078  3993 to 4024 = -4.5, 3.52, 4.5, 4.47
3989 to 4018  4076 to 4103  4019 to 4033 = -0.9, 4.42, 4.6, 4.01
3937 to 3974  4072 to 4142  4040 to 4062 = -3.4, 3.71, 4.53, 4.05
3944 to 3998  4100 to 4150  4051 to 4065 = -2.2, 3.69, 4.53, 4.08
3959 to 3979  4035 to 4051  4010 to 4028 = -2.5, 3.04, 4.51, 4.41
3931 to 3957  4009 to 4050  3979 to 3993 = 1.2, 3.99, 3.86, 4.47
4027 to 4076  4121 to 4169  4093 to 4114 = 3.6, 4.49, 3.62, 4.26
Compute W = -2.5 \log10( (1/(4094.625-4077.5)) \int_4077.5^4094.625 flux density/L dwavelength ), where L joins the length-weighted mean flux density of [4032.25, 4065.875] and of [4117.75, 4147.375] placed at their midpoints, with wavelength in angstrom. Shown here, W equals 0.05 mag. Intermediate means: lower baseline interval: 4.47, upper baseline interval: 4.23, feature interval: 4.16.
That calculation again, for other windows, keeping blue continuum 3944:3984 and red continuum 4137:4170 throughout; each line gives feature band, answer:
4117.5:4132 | 0.02 mag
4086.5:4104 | 0.07 mag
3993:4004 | -0.20 mag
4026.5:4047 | -0.16 mag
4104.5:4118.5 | 0.10 mag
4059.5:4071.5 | -0.15 mag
